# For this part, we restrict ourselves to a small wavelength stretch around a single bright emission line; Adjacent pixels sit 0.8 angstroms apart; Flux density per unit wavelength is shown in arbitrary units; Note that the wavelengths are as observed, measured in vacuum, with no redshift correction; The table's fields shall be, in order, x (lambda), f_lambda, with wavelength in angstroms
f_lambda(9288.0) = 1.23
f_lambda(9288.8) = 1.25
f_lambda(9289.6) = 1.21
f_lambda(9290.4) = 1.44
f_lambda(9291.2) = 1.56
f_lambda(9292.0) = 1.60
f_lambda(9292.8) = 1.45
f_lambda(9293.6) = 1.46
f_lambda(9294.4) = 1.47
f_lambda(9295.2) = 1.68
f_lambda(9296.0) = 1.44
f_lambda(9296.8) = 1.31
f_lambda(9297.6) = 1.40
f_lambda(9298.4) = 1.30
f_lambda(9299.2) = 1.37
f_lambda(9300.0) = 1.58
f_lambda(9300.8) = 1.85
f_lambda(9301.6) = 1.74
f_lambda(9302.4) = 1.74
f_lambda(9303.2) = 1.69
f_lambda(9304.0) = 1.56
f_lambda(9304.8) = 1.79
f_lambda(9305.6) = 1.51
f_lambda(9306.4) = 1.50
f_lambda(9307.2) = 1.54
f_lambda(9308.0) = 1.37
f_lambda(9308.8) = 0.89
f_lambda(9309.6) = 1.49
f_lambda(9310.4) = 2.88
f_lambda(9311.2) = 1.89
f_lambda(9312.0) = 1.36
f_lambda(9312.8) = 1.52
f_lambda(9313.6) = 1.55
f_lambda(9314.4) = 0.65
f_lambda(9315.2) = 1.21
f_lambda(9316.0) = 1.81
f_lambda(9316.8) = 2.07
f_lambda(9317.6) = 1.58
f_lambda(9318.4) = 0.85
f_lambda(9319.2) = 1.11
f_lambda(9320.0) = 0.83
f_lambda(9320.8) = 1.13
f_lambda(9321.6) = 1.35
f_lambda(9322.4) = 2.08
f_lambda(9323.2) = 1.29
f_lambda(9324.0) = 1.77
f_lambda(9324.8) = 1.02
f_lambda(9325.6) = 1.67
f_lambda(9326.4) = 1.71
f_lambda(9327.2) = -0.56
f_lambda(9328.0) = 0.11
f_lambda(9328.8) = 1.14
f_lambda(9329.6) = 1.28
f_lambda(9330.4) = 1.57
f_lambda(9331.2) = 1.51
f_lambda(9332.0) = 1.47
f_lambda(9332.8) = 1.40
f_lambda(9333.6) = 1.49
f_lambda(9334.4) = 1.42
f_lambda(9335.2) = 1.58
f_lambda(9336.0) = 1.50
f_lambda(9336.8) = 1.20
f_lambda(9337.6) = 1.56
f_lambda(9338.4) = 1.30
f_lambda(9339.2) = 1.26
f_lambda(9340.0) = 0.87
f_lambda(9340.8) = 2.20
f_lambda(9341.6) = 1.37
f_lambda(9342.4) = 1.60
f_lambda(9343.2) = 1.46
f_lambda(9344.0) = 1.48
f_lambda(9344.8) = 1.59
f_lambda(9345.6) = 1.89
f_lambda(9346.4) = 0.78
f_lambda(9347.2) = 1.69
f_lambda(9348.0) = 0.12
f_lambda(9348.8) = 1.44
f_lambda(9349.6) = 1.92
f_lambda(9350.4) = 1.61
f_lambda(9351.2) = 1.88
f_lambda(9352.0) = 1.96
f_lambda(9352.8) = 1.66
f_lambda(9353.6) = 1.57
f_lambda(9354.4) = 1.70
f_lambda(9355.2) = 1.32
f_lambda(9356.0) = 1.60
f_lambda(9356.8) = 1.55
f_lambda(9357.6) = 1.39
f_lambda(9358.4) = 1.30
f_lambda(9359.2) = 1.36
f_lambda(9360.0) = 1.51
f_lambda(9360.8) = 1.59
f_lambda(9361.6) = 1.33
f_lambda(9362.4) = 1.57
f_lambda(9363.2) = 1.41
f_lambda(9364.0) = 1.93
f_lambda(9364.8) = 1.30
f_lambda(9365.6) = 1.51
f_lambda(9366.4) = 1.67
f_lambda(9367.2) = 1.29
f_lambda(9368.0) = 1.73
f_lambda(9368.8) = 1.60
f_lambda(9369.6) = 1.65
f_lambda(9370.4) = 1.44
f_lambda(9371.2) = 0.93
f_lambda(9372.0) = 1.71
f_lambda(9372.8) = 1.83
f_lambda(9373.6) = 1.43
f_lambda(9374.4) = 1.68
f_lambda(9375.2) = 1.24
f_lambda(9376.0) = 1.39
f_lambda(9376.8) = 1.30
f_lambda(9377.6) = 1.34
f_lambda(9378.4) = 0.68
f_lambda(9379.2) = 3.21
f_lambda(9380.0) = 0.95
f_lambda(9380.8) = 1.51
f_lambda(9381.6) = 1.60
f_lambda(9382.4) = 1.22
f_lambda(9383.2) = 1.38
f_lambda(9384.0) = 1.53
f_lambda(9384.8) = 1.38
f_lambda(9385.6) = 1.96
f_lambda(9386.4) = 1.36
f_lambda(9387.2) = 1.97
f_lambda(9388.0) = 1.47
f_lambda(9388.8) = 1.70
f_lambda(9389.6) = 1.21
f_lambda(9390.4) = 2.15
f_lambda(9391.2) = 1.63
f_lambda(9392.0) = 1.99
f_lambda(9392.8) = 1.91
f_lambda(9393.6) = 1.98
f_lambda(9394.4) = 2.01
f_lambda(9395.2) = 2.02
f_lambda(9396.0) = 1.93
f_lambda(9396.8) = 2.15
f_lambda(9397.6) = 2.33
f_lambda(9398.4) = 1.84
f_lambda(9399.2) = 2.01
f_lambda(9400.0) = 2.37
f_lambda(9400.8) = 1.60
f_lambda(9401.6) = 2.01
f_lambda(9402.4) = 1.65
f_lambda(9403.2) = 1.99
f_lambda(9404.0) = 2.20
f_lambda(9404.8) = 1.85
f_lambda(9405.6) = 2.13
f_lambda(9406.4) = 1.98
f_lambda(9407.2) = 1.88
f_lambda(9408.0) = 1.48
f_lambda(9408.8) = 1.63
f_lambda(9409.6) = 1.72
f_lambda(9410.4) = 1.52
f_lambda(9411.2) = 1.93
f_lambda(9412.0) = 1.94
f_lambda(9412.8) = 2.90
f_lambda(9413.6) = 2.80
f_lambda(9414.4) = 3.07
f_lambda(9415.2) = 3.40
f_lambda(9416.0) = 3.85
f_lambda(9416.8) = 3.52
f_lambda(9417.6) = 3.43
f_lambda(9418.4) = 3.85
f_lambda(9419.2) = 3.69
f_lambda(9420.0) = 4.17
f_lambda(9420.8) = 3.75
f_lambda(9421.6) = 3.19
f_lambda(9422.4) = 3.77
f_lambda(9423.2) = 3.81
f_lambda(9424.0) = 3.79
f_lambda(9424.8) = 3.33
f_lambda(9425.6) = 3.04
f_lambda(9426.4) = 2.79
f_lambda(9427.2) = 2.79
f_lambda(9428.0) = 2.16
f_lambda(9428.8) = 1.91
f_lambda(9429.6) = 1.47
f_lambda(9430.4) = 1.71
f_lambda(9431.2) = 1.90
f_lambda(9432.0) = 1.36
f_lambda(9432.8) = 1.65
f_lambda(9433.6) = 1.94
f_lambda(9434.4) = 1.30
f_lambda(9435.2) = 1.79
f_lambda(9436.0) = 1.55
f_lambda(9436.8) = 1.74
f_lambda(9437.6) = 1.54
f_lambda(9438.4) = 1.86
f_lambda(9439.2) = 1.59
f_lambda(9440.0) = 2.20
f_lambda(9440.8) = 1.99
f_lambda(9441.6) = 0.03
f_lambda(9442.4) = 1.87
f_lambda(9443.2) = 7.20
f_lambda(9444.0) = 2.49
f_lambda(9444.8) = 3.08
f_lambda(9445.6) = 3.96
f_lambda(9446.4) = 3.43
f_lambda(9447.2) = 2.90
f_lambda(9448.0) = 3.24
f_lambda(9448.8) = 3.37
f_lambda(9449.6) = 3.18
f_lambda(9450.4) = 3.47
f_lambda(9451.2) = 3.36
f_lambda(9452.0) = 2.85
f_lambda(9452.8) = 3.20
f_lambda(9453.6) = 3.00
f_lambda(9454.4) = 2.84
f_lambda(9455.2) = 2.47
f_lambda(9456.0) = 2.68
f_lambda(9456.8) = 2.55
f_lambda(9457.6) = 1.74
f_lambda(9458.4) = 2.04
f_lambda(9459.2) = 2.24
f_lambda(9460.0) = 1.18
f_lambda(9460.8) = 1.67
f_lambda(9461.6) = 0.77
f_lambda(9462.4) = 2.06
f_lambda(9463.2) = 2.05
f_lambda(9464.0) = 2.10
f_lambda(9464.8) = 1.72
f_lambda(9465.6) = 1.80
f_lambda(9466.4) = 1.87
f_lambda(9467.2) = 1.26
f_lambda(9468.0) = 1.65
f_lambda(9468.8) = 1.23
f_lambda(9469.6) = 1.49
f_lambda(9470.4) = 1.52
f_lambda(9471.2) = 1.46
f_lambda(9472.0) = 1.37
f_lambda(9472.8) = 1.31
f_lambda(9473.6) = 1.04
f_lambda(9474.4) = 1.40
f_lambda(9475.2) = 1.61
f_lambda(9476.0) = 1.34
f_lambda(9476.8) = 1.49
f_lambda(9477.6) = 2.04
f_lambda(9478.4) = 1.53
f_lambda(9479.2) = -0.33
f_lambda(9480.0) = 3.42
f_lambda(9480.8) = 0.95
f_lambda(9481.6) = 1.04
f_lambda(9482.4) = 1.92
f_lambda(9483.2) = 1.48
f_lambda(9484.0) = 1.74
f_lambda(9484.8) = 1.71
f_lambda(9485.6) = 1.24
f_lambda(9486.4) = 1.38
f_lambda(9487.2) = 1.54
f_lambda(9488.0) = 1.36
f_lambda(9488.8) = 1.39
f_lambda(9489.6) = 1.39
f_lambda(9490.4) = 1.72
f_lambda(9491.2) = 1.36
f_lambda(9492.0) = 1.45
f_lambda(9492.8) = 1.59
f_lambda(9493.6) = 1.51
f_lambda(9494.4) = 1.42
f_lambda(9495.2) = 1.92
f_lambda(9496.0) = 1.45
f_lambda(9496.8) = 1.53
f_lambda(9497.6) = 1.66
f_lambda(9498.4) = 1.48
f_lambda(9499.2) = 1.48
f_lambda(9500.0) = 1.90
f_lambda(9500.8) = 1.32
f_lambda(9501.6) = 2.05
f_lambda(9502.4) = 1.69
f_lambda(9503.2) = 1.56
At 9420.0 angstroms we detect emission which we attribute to H-alpha 6563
